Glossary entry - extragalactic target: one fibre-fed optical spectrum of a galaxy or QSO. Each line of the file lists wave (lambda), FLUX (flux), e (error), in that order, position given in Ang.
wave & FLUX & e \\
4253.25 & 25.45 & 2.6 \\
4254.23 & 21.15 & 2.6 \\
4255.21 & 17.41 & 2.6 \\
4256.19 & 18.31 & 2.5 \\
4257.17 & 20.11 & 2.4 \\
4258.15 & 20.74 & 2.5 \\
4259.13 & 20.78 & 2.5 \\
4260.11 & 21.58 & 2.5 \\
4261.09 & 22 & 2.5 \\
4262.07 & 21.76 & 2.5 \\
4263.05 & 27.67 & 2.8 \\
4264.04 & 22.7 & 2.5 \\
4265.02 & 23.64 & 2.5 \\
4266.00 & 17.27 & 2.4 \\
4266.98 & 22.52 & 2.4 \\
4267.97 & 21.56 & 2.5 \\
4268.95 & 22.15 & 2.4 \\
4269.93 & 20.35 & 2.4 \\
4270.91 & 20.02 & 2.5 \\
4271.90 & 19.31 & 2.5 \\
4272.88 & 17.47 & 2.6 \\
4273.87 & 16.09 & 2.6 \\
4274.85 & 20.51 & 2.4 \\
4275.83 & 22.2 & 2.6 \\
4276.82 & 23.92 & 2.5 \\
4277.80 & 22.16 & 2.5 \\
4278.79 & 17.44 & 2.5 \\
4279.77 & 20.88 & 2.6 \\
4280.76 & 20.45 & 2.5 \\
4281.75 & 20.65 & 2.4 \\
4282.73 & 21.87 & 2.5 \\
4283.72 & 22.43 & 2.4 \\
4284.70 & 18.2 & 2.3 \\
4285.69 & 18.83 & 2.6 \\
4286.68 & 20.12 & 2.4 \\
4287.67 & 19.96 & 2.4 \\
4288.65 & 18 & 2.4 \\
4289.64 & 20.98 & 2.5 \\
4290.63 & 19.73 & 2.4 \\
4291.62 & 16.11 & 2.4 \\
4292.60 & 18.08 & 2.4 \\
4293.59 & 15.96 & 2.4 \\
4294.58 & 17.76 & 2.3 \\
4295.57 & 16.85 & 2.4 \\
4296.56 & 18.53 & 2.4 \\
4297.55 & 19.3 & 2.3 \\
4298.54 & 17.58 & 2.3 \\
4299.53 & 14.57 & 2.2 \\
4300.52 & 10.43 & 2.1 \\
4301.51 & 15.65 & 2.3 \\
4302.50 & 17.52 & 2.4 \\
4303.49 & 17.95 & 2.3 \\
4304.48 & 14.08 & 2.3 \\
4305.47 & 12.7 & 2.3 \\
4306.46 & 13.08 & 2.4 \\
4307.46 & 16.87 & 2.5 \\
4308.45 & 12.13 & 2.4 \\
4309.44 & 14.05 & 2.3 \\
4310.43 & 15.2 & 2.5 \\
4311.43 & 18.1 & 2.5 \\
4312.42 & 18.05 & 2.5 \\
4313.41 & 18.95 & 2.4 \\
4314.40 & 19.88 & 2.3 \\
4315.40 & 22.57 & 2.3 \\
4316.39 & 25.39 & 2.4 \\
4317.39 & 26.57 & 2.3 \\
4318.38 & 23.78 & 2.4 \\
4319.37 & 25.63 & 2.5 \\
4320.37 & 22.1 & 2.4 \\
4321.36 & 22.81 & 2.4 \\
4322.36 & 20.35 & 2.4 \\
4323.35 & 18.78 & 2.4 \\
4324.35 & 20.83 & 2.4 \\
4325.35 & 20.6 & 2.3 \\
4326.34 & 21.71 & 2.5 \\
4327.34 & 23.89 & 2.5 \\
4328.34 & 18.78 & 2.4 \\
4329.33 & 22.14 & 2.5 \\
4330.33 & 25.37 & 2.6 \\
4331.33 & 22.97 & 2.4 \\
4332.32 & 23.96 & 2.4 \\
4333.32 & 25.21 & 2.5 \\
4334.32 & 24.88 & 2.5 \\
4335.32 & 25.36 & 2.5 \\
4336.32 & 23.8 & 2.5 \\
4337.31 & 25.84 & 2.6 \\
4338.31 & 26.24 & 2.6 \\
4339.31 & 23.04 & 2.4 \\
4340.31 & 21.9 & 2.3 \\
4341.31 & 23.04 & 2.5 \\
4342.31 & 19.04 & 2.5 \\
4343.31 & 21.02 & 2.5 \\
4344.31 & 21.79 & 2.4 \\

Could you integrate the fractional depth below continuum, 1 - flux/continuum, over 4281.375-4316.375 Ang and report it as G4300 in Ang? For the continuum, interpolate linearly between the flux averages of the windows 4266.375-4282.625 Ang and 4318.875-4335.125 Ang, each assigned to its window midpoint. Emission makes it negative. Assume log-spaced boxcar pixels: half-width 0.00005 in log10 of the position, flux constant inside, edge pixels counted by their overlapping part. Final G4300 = 6.2 Ang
